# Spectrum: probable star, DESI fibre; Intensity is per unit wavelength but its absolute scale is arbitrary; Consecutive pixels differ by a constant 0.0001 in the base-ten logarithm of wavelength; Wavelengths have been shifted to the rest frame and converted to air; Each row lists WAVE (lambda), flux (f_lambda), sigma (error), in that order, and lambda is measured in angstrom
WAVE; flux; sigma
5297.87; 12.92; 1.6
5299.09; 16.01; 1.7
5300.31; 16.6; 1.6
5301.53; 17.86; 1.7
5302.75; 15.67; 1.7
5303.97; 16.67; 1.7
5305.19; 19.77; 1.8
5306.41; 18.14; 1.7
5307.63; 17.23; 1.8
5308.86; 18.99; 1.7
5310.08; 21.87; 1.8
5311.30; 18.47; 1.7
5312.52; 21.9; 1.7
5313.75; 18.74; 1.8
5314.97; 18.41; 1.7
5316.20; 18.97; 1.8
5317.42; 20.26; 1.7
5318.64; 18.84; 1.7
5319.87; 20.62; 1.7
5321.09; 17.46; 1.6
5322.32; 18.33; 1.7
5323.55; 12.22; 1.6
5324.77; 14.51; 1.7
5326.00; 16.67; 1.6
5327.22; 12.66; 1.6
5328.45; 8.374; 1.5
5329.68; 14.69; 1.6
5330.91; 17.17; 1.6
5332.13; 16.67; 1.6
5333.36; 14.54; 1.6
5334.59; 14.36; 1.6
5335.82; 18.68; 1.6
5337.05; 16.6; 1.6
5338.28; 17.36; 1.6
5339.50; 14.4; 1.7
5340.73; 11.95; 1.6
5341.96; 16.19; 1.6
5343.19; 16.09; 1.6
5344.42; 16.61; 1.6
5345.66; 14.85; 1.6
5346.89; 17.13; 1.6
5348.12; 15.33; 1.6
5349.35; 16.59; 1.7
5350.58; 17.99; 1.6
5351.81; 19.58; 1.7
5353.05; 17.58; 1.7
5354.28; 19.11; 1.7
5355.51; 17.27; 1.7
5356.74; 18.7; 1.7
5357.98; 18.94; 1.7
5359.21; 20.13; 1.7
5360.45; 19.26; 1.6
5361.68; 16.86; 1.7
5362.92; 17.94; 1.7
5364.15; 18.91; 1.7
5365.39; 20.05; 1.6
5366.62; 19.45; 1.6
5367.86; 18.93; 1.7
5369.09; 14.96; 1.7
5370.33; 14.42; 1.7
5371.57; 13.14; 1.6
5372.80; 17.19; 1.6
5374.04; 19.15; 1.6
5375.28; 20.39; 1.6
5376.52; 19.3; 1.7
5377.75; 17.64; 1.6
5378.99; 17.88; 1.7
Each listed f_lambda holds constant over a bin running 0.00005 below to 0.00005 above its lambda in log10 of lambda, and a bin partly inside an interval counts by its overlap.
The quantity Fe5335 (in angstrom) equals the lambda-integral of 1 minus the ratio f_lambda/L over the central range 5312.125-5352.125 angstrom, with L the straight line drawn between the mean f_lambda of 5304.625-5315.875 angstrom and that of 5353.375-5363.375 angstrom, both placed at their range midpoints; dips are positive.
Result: 5.2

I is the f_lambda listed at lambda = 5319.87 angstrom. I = 20.62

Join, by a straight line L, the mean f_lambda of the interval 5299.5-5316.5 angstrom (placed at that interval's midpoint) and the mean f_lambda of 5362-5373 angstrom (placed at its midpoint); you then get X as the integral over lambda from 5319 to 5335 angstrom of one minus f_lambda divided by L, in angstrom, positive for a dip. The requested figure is 2.4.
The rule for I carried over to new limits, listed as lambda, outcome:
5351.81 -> 19.58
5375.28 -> 20.39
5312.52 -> 21.9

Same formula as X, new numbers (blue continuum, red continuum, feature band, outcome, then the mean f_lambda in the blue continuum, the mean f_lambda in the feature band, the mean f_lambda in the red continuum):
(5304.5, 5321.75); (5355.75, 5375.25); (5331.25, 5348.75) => 2.6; 19.2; 15.8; 17.9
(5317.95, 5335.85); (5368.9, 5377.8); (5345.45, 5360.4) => -1.3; 15.6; 17.9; 17.1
